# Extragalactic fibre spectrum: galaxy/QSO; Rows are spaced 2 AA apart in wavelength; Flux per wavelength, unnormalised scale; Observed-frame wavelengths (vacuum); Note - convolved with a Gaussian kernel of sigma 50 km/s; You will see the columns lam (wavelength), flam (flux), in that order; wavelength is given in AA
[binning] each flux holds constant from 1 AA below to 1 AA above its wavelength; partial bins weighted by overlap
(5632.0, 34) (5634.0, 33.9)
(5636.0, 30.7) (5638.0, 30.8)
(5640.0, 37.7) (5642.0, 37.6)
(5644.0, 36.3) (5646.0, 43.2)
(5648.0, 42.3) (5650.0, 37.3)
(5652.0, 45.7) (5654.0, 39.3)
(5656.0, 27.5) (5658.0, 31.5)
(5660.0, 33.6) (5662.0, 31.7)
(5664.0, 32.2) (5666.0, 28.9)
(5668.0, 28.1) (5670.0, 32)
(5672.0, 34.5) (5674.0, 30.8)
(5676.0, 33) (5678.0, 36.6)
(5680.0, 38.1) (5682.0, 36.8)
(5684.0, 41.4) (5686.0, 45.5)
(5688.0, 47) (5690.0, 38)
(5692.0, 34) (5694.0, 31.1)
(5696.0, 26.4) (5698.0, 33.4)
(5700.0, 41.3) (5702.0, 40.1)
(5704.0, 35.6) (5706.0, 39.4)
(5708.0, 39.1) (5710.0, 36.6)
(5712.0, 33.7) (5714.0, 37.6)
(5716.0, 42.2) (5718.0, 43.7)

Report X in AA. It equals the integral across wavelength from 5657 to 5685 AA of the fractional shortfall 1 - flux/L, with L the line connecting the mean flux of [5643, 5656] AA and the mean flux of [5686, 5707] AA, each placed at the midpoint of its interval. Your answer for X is 3.58 AA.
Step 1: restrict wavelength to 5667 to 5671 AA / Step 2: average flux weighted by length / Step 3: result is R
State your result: 30.1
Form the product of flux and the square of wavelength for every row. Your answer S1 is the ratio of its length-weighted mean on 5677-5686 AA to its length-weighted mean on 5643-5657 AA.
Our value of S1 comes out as 1.0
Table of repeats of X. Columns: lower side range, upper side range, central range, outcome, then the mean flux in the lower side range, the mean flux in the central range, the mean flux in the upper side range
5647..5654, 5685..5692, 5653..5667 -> 3.2 AA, 41.4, 32.1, 42.1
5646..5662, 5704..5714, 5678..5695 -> -0.9 AA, 36.8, 38.8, 37.1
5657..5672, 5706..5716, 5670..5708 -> -2.4 AA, 31.4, 36.8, 37.6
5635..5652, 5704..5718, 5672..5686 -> 0.5 AA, 37.5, 36.7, 38.3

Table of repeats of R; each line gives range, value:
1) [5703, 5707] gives 37.5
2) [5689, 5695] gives 34.4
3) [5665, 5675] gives 30.9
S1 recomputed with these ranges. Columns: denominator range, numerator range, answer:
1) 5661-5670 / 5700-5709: 1.29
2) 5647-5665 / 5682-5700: 1.06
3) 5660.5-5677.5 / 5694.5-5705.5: 1.13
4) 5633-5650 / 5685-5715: 1.04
